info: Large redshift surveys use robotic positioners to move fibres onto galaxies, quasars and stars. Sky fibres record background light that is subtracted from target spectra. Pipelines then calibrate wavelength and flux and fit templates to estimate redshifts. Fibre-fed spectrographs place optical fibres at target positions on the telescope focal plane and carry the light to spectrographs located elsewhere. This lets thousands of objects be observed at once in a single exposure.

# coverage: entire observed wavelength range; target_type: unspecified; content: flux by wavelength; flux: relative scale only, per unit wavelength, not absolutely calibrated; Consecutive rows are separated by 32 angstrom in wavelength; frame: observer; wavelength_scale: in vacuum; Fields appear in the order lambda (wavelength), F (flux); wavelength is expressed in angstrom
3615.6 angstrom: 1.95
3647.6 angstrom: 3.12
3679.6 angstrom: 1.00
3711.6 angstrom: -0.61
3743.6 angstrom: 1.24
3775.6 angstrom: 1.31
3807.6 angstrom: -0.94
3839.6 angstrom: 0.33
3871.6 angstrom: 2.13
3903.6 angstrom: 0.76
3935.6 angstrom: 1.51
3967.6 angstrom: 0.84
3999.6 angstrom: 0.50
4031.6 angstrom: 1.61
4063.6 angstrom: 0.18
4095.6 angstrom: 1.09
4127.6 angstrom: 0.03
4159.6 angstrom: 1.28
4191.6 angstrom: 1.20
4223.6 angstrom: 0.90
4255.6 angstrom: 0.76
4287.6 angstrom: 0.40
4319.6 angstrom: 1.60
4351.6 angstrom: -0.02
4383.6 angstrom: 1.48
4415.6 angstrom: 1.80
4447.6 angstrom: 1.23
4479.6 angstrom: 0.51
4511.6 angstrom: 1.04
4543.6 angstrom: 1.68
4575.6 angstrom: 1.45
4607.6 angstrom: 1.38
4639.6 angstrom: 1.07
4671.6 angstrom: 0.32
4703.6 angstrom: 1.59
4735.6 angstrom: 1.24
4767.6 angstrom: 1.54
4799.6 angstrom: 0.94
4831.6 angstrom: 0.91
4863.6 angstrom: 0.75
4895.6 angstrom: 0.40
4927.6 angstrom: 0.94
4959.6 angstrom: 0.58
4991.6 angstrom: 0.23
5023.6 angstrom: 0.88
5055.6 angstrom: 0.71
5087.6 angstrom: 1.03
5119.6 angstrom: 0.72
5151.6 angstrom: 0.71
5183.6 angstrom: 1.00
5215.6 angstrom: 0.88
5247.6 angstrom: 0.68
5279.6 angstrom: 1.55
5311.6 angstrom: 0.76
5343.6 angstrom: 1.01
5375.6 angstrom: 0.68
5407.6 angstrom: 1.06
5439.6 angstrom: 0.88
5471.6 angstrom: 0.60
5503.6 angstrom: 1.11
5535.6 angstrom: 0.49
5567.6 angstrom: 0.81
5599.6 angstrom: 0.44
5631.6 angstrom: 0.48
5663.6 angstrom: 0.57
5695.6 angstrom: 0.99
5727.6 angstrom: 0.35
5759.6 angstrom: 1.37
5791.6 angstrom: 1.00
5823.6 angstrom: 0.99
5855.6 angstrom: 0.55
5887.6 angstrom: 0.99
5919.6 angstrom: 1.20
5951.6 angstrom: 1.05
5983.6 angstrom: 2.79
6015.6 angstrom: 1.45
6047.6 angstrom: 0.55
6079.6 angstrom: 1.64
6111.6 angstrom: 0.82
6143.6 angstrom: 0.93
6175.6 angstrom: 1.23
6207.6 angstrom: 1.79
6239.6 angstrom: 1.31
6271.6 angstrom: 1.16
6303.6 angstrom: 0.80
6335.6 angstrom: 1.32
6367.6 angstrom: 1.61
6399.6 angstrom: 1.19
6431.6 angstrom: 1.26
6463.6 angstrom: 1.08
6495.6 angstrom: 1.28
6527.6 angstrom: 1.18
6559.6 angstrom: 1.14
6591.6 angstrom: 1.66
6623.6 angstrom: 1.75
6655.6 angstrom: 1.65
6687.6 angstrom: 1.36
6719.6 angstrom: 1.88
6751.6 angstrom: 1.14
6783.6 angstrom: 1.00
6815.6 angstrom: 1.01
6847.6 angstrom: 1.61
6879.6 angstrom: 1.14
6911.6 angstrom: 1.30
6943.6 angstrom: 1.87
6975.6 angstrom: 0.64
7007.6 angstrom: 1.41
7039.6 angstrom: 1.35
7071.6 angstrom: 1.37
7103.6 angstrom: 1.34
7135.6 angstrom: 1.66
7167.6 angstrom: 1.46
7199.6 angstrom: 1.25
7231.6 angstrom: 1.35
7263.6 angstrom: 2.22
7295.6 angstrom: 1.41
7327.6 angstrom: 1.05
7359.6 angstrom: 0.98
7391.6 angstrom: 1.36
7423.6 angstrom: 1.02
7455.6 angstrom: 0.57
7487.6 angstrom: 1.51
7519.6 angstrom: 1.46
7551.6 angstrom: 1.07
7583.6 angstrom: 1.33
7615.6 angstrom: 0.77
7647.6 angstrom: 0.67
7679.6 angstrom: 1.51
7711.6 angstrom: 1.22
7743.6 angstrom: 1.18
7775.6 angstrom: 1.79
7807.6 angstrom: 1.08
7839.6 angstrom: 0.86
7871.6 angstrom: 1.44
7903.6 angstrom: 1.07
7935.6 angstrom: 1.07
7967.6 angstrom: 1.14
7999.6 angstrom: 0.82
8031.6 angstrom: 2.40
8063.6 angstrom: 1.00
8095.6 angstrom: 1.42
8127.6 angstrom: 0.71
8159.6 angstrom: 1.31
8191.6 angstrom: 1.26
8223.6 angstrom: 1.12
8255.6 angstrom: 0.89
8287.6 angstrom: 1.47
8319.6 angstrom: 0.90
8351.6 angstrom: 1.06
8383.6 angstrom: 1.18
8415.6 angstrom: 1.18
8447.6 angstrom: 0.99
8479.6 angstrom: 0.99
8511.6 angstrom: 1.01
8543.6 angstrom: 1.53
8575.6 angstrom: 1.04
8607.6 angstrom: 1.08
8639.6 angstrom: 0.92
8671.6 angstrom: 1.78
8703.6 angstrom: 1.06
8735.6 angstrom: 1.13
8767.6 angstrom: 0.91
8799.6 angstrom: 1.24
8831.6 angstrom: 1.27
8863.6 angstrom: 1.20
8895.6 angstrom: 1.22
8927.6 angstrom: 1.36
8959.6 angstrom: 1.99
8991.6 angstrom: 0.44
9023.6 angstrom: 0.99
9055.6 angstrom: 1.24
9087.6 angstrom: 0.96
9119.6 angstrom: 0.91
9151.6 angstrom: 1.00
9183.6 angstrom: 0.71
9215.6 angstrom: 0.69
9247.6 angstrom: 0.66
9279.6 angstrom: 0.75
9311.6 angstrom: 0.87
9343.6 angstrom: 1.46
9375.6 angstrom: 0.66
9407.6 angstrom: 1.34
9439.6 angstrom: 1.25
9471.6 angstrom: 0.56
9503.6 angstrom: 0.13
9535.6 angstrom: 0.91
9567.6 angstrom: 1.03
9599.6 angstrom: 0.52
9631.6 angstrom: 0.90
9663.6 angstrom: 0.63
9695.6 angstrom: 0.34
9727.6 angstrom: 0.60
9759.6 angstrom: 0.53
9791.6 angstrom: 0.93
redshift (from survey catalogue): 0.602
